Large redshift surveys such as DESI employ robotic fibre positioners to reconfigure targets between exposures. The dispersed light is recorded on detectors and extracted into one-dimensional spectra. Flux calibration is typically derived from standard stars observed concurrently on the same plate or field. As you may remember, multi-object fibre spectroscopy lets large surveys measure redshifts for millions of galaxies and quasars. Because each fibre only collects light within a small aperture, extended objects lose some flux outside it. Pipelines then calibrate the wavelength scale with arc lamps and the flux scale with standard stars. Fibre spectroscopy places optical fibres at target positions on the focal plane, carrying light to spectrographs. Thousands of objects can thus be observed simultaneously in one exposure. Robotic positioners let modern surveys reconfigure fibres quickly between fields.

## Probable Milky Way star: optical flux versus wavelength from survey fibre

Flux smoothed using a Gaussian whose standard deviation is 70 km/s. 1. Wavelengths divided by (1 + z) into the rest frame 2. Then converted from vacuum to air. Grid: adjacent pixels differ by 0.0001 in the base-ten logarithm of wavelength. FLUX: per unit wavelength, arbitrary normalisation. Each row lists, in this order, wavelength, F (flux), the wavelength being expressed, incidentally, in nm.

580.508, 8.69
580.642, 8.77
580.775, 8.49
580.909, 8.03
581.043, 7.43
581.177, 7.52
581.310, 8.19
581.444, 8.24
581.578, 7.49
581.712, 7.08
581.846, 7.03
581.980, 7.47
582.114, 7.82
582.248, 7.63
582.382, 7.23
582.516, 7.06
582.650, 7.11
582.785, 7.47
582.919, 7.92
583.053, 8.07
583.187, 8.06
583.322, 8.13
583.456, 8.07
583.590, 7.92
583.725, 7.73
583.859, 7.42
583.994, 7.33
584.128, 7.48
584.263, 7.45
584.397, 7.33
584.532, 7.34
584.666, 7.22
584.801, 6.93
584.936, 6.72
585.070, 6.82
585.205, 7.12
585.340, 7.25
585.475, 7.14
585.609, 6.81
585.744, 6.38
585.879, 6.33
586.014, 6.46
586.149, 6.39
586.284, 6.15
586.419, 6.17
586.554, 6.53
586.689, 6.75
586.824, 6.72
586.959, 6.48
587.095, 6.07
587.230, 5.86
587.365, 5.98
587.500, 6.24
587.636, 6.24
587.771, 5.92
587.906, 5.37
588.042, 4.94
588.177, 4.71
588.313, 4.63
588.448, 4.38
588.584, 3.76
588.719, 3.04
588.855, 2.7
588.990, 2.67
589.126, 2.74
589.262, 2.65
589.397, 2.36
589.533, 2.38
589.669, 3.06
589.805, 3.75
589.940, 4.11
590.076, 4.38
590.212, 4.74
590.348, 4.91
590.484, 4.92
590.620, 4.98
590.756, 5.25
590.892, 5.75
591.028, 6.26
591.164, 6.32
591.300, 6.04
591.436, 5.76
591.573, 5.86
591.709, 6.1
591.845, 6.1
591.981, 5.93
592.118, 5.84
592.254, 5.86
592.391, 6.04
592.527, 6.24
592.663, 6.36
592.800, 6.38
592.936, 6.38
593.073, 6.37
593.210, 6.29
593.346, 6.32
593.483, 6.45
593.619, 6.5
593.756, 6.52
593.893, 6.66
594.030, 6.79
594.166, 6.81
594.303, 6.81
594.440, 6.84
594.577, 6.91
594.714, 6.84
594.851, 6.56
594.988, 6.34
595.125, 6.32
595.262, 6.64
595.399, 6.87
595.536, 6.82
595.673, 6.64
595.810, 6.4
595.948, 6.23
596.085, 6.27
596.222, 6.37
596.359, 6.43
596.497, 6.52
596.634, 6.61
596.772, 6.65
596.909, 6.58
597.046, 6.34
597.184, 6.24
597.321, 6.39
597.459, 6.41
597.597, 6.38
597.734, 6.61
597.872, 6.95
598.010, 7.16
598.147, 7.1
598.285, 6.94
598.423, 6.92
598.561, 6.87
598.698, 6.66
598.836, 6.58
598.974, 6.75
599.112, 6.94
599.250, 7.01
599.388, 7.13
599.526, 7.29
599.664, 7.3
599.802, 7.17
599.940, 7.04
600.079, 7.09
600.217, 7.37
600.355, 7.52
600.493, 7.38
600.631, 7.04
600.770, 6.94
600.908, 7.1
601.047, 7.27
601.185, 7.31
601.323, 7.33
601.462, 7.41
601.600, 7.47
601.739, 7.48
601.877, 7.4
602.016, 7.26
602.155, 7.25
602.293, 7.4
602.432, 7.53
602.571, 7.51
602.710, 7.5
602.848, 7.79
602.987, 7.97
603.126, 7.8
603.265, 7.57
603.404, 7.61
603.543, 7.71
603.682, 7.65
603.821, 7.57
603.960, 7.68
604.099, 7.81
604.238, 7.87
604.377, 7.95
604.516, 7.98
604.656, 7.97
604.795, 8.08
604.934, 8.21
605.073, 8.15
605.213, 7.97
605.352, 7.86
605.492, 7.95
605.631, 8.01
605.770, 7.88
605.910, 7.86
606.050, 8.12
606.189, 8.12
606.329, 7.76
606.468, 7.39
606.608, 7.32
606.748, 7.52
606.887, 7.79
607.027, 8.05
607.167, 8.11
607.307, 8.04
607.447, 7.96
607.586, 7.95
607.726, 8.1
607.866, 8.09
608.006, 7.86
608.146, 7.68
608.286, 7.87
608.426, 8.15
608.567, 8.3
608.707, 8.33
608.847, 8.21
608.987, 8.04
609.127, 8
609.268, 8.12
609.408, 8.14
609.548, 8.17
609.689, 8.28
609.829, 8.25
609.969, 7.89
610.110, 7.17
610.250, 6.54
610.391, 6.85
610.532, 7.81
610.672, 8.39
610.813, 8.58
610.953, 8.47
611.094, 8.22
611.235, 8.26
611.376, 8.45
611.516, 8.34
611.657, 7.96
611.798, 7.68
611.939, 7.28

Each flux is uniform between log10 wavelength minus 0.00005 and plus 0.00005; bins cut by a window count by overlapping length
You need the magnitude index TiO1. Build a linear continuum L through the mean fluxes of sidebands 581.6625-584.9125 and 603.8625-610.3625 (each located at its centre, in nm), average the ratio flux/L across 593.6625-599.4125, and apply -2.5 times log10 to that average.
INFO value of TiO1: 0.16 mag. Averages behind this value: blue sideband 7.5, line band 6.66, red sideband 7.92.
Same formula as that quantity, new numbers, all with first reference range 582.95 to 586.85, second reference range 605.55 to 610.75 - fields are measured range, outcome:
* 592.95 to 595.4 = 0.13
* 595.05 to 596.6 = 0.15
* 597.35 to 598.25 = 0.12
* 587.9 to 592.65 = 0.48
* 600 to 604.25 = 0.03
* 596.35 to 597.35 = 0.16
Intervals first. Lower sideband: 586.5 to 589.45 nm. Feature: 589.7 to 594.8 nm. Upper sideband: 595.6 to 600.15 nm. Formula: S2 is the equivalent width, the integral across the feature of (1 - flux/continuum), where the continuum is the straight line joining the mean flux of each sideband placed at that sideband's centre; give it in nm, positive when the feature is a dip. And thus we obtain -0.23 nm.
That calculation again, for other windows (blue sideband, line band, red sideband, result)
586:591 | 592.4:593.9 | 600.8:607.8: -0.18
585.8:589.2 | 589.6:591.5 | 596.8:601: 0.25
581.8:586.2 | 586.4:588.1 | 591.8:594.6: 0.21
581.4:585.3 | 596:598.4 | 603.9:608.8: 0.36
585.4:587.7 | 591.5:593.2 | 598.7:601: 0.15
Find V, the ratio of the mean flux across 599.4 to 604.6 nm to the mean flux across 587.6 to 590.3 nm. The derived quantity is 1.91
